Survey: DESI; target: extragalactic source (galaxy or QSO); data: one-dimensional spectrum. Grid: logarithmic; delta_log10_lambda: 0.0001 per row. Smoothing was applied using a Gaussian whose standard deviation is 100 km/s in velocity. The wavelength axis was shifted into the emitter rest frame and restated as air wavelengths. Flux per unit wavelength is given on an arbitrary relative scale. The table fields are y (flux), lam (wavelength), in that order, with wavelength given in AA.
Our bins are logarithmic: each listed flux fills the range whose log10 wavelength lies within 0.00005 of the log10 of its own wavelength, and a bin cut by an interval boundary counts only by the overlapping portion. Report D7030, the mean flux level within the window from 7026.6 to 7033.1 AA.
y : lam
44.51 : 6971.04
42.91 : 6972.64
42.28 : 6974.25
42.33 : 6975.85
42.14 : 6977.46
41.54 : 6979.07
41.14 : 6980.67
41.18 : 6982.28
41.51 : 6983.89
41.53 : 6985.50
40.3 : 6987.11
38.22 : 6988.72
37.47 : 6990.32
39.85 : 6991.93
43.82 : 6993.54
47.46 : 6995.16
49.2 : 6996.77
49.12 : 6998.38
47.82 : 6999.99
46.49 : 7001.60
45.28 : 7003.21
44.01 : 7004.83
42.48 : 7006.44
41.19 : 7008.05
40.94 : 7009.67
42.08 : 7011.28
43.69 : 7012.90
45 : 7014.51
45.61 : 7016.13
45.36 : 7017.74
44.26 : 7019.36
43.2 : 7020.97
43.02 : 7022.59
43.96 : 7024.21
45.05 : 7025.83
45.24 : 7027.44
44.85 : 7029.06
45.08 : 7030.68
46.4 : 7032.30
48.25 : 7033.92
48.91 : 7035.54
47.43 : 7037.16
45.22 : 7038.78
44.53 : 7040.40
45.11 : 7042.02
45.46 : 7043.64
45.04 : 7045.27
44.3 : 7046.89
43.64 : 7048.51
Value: 45.4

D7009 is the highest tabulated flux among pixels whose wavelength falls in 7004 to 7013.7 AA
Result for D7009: 44.01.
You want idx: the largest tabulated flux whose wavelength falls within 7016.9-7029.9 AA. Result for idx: 45.36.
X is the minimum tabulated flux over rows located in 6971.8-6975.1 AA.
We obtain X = 42.28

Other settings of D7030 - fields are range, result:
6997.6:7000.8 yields 48.5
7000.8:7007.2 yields 44.6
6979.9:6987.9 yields 41.1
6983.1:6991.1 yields 39.8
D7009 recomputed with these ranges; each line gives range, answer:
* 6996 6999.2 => 49.2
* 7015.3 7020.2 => 45.61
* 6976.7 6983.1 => 42.14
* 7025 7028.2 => 45.24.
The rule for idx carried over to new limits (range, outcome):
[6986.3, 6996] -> 47.46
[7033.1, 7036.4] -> 48.91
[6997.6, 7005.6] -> 49.12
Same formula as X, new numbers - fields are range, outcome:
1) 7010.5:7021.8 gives 42.08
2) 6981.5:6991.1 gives 37.47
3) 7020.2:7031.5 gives 43.02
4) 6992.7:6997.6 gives 43.82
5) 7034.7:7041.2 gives 44.53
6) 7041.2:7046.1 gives 45.04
